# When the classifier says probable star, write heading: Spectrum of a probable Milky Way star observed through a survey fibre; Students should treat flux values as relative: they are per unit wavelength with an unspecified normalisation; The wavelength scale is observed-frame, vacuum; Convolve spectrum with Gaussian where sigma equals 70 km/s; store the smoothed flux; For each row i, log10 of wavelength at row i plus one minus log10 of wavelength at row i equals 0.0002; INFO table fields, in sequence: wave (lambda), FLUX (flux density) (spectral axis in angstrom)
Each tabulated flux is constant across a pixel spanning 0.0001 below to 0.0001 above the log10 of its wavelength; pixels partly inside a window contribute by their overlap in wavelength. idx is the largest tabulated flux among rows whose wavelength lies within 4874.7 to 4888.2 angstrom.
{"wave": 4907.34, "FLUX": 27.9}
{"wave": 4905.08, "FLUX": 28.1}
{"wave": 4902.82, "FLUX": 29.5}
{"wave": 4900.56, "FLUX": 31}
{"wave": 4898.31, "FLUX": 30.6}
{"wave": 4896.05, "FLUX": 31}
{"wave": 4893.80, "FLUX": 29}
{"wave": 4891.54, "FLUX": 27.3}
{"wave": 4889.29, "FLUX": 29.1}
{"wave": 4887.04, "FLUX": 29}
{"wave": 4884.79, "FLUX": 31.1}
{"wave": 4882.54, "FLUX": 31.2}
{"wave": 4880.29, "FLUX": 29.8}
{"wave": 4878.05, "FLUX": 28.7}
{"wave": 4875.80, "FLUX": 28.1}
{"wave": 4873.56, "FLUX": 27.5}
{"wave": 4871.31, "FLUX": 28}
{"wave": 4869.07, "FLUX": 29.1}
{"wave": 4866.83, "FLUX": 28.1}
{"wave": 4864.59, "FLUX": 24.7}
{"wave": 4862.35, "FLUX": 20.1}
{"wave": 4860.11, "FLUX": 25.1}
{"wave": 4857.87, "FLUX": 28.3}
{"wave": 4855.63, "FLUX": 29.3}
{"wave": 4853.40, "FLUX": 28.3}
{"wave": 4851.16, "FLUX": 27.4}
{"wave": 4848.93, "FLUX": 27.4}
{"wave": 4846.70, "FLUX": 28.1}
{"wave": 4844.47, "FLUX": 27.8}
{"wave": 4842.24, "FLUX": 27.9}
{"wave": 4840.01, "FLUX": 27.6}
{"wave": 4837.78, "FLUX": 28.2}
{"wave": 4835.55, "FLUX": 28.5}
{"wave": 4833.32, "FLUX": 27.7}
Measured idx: 31.2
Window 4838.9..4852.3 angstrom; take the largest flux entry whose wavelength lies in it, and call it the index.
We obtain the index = 28.1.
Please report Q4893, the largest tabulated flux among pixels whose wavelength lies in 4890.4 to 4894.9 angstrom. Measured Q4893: 29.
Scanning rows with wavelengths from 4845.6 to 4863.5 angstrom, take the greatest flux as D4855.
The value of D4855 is 29.3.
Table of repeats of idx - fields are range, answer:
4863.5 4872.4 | 29.1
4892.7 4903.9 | 31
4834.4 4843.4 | 28.5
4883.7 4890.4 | 31.1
